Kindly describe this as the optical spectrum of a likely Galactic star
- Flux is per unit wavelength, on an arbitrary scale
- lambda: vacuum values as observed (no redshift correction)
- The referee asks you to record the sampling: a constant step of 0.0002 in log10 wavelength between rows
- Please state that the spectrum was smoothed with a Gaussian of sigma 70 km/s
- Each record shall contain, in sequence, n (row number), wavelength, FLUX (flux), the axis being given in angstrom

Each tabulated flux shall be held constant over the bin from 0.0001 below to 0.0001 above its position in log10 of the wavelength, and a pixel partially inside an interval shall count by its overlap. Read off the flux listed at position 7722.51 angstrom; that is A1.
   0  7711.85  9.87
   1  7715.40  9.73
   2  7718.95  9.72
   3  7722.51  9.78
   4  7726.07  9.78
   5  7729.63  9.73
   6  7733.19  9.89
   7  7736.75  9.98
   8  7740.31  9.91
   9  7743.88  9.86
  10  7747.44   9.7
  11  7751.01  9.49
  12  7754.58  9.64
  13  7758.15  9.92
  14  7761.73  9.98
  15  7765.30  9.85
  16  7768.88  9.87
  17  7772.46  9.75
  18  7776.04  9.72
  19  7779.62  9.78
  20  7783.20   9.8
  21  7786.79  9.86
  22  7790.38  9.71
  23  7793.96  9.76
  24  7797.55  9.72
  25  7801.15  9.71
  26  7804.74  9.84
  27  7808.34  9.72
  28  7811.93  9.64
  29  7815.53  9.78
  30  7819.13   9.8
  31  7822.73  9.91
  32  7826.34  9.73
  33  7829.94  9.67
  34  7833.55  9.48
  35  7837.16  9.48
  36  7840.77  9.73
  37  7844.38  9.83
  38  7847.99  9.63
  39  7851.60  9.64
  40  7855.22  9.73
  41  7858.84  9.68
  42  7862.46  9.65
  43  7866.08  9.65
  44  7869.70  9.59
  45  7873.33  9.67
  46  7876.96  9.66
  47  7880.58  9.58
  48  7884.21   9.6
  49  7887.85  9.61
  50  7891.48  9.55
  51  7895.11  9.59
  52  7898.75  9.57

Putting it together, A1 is 9.78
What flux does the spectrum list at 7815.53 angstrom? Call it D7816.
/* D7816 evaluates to 9.78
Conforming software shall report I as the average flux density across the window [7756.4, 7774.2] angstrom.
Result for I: 9.87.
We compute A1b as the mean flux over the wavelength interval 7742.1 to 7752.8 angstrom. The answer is 9.69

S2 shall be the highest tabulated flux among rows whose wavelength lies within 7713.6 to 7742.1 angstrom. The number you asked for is 9.98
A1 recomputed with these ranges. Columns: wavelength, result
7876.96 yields 9.66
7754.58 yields 9.64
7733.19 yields 9.89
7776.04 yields 9.72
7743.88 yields 9.86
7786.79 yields 9.86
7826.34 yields 9.73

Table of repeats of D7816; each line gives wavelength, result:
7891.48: 9.55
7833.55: 9.48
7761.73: 9.98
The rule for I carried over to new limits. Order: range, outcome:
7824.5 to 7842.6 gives 9.62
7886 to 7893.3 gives 9.58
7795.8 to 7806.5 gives 9.75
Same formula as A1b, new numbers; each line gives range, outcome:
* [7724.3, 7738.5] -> 9.85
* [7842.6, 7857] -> 9.71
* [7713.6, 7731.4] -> 9.75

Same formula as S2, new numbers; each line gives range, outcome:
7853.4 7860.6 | 9.73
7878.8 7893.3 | 9.61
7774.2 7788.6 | 9.86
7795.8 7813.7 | 9.84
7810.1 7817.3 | 9.78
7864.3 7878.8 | 9.67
